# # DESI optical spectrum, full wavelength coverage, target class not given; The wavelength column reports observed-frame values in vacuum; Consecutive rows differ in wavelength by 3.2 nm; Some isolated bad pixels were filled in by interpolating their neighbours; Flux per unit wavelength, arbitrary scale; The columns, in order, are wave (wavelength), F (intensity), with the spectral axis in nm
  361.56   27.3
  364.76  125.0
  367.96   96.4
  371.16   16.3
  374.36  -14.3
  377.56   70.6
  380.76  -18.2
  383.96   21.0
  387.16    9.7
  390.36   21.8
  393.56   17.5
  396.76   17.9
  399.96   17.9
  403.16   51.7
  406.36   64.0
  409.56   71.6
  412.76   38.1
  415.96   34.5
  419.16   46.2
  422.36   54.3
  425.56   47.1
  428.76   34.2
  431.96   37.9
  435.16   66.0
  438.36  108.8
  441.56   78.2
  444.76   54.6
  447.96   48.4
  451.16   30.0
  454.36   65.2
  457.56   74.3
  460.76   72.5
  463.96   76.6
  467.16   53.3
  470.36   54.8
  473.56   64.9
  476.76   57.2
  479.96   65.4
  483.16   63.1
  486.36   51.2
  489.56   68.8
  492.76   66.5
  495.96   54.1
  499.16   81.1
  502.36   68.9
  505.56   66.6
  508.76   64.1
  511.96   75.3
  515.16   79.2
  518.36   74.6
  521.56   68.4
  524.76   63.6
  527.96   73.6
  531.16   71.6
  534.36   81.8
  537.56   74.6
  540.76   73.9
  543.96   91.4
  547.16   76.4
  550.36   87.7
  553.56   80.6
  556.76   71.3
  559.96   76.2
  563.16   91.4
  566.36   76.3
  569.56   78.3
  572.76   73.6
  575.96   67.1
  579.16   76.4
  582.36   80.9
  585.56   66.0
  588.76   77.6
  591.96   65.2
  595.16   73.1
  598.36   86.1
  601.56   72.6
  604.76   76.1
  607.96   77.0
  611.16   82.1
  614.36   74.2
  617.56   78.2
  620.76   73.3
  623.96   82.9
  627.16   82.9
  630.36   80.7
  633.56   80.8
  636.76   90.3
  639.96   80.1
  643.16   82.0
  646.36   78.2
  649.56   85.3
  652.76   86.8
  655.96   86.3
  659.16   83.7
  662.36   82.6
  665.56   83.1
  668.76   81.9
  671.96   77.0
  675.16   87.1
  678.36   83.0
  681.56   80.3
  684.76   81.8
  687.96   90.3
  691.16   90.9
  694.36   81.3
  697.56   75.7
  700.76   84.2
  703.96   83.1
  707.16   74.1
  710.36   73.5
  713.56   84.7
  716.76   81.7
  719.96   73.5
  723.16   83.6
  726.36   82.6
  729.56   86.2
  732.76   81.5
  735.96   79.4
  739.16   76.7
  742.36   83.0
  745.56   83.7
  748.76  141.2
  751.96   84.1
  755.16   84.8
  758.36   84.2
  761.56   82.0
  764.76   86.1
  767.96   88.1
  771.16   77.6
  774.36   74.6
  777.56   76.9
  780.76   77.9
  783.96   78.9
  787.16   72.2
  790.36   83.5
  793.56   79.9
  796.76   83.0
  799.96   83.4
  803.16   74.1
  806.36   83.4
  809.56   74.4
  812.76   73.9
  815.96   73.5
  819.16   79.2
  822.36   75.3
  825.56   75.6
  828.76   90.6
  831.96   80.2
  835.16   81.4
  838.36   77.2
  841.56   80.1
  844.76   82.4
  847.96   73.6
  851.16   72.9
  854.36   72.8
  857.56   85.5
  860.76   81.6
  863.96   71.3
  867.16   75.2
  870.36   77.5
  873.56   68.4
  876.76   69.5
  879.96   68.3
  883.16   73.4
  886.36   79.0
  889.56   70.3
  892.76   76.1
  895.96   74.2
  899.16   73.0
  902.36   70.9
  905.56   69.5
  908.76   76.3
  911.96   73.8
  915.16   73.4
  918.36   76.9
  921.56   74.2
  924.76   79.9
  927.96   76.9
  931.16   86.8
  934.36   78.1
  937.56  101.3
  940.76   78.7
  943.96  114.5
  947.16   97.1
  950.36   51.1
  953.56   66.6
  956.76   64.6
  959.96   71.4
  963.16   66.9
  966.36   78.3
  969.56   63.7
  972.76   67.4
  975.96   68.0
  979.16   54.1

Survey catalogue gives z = 0.139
